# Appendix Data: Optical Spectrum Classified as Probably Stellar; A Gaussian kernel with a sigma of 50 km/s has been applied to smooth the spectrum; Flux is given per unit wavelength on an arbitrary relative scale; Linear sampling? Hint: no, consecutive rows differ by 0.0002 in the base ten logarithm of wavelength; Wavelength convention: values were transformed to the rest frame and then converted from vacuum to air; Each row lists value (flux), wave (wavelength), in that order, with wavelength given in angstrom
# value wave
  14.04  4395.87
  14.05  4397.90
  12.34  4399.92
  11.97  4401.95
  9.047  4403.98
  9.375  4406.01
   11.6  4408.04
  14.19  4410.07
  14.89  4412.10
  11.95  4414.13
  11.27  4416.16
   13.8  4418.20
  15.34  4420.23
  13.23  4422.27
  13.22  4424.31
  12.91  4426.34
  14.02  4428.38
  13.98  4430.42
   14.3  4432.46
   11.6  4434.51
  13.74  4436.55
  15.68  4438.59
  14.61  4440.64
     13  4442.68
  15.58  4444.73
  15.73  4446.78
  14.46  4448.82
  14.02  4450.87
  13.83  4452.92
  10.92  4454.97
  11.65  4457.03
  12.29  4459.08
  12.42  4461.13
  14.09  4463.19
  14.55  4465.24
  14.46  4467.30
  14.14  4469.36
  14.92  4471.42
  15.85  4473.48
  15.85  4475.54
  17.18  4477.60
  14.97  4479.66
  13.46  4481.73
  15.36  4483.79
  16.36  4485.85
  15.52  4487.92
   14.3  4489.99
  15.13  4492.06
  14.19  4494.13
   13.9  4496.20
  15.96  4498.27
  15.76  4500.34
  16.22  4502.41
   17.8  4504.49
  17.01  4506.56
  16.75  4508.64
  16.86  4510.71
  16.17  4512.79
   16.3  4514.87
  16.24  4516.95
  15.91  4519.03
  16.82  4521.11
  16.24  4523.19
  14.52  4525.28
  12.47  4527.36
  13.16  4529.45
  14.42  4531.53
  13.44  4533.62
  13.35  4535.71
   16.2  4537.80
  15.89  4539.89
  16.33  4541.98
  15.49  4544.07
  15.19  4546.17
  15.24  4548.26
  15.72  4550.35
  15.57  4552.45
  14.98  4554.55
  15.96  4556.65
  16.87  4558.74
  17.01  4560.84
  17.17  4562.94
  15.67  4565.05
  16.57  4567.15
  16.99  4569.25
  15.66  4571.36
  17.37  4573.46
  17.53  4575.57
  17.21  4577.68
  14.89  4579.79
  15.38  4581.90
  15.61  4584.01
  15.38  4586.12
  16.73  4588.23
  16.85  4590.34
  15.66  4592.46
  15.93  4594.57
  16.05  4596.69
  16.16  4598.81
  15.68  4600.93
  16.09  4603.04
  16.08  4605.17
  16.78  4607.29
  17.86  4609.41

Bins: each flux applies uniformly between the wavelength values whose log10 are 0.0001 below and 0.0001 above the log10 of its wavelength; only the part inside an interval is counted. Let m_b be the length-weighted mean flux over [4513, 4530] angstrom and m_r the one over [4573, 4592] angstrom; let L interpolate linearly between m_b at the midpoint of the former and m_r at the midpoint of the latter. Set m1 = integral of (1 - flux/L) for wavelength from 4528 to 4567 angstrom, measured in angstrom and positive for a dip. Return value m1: 0.8 angstrom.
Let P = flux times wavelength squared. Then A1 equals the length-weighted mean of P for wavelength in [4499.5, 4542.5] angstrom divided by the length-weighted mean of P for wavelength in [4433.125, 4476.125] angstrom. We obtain 1.15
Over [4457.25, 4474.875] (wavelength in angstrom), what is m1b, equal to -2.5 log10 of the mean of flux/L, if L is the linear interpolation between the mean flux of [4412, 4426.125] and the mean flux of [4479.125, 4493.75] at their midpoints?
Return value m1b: 0.034 mag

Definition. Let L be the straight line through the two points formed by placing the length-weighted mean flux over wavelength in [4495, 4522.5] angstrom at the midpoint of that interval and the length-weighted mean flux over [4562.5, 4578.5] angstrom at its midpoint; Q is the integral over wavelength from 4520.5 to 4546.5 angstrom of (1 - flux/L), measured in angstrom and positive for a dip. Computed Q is 2.6 angstrom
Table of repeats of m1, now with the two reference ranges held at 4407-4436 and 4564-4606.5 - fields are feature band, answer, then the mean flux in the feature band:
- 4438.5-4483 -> -0.7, 14.2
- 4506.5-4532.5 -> -0.9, 15.6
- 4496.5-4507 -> -1.2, 16.3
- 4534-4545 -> 0.0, 15.3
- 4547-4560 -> -0.1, 15.7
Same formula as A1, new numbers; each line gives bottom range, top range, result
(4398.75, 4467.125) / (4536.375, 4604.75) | 1.29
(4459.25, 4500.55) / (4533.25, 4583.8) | 1.11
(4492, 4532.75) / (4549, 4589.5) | 1.07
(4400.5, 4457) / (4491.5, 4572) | 1.24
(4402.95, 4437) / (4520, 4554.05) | 1.23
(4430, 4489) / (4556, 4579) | 1.23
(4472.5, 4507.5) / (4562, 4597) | 1.09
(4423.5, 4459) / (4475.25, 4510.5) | 1.17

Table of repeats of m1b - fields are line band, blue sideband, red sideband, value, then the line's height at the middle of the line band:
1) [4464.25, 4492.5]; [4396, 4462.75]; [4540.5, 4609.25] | -0.07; 14.2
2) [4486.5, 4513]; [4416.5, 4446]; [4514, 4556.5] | -0.08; 14.7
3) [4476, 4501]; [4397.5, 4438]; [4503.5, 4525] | 0.03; 15.6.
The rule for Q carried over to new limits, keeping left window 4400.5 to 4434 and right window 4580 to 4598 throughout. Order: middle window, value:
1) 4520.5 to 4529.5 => 0.02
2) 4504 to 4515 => -1.79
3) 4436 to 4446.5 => -1.12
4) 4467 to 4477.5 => -1.13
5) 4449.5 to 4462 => 0.84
